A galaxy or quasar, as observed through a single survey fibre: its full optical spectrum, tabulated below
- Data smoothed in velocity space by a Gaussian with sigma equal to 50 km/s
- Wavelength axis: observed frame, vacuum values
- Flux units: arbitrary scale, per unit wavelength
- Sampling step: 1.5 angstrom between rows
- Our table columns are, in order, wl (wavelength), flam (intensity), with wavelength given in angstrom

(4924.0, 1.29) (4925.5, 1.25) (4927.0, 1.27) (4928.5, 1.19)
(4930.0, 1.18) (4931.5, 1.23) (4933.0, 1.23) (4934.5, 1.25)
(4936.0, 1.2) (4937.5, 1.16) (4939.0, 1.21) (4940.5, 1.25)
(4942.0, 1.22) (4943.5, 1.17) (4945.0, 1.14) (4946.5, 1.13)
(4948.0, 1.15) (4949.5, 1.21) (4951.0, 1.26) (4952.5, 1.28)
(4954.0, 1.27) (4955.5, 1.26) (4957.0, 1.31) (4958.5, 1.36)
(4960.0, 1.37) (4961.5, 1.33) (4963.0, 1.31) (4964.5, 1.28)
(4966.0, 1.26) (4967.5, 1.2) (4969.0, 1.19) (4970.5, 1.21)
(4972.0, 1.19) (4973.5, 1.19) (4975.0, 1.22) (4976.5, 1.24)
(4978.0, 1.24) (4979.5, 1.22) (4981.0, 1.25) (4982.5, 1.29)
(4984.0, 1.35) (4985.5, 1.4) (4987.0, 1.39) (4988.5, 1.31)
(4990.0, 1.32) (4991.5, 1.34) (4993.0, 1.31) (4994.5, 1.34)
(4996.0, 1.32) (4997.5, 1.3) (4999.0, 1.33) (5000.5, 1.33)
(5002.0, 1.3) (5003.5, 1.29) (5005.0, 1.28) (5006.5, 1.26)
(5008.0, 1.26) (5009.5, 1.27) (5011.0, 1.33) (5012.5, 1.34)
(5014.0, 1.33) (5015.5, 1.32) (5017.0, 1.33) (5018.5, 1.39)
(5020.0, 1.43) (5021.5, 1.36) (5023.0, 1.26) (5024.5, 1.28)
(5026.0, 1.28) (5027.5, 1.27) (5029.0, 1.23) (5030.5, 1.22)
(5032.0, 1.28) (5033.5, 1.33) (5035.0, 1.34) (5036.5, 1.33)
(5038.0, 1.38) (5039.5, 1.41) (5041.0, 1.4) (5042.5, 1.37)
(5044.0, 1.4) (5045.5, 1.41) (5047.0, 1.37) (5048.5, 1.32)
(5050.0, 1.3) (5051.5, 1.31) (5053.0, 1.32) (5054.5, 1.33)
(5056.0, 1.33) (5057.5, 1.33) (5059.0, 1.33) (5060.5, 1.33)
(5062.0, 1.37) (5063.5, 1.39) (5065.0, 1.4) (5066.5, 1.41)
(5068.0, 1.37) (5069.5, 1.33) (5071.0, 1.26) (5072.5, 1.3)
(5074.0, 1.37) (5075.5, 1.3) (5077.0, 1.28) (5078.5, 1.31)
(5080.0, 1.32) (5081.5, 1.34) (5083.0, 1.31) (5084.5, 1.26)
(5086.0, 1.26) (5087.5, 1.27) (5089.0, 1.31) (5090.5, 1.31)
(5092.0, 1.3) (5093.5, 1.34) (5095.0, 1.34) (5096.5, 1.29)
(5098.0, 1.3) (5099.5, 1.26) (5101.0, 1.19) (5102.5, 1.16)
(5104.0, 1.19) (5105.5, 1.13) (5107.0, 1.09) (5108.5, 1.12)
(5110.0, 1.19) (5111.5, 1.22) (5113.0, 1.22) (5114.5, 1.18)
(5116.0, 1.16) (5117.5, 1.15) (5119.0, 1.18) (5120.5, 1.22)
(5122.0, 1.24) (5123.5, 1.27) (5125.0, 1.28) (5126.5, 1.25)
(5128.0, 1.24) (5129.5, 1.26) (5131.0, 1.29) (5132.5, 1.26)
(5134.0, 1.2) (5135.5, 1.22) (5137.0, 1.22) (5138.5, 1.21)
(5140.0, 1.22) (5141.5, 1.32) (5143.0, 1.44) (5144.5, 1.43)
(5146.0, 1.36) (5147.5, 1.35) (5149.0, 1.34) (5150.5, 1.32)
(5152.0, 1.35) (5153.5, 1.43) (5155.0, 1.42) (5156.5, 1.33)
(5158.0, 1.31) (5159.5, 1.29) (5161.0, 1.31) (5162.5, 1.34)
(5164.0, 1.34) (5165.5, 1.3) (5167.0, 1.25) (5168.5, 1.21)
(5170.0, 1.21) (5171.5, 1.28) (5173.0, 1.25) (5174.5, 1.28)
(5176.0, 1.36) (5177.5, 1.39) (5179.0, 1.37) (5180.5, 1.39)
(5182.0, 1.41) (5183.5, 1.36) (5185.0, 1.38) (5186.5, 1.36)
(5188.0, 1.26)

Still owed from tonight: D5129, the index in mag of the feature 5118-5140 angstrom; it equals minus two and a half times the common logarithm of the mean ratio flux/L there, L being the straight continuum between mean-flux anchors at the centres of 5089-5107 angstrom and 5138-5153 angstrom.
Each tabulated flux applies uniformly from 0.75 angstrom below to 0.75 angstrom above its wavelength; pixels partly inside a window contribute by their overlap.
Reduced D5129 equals 0.060 mag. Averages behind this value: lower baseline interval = 1.25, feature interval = 1.24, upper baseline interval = 1.34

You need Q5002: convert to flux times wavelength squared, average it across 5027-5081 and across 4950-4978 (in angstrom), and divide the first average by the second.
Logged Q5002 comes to 1.10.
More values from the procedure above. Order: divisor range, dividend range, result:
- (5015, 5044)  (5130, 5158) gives 1.04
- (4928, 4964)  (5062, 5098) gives 1.13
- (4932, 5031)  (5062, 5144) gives 1.04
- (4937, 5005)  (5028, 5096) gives 1.09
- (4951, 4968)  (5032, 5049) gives 1.09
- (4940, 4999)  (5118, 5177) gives 1.09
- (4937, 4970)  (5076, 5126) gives 1.06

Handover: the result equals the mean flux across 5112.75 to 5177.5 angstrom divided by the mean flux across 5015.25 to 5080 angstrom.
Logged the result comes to 0.96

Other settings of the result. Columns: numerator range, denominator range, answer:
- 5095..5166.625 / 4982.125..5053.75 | 0.95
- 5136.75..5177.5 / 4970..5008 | 1.02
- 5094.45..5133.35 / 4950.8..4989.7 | 0.95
